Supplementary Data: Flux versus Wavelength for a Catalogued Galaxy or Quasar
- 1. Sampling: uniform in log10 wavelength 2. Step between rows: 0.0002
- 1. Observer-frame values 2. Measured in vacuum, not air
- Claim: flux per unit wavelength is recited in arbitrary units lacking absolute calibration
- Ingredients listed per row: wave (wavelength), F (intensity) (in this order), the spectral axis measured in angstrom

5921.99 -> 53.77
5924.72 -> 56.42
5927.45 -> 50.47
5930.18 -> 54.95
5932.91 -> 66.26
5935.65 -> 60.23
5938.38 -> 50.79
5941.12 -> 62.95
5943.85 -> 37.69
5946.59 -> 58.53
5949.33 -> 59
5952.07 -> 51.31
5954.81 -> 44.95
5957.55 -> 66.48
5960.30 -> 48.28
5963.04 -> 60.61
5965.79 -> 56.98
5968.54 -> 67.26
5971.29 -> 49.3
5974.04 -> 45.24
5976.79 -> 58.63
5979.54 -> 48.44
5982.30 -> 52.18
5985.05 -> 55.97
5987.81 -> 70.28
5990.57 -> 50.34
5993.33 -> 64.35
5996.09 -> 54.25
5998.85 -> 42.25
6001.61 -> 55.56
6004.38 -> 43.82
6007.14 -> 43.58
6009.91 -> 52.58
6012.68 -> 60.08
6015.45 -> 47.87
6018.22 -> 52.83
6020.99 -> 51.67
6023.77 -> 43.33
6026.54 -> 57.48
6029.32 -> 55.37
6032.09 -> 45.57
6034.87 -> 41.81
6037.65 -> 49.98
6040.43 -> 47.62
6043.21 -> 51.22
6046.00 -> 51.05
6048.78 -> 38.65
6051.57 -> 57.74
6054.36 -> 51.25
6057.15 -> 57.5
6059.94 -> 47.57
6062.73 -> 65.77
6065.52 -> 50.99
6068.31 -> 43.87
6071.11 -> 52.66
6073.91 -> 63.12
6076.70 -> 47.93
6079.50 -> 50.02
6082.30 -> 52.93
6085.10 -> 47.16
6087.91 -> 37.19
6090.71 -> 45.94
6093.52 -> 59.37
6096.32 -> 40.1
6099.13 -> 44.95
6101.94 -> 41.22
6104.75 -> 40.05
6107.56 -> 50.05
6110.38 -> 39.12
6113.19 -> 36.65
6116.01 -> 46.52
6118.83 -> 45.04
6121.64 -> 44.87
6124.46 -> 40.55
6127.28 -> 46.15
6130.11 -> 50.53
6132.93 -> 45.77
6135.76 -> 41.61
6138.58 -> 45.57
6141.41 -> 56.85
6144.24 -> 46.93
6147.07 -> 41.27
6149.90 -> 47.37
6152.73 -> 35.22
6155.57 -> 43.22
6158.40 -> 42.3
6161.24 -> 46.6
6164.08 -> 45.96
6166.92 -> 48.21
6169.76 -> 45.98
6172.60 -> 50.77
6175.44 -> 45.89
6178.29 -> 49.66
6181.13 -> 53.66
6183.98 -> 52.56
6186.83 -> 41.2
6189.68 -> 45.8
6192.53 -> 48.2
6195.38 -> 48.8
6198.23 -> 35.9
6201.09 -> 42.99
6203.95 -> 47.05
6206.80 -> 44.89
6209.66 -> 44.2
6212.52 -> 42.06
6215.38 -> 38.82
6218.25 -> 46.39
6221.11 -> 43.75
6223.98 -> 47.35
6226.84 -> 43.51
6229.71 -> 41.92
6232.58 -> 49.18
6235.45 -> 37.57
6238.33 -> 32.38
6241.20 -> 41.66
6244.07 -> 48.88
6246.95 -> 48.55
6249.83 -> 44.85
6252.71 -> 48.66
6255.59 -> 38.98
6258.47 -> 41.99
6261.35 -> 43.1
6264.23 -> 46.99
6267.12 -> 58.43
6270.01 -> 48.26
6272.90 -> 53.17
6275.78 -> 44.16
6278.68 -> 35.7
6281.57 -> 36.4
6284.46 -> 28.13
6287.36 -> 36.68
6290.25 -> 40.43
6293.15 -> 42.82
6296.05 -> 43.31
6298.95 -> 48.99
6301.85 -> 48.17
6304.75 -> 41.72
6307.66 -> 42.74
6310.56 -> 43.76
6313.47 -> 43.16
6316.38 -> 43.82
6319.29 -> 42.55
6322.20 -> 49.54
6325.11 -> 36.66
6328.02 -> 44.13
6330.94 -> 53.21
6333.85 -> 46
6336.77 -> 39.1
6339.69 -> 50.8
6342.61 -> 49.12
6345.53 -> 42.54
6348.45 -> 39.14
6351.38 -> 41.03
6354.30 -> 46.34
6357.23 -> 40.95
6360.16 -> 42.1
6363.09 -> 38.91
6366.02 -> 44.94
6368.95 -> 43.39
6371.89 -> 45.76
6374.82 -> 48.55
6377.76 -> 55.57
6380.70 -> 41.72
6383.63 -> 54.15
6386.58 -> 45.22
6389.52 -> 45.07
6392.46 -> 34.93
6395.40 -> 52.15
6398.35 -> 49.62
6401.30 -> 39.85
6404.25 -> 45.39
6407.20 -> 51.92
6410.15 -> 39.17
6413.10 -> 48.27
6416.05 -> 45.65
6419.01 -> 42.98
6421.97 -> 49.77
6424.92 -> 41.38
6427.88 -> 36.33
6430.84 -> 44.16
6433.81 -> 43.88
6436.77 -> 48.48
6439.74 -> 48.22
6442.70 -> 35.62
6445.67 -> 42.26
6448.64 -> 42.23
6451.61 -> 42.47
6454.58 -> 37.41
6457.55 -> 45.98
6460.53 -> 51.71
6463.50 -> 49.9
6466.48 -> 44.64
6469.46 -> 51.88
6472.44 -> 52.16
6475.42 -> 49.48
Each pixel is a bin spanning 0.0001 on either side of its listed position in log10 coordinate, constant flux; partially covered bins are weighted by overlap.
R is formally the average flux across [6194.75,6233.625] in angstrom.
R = 43.9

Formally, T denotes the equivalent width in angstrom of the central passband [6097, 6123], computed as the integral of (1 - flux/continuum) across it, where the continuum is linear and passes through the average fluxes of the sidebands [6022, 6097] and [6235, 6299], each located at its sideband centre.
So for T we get 2.9 angstrom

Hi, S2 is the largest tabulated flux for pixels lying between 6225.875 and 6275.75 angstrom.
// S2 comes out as 58.43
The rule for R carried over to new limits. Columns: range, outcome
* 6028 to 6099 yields 50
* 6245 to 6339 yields 44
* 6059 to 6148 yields 47.2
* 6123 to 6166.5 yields 45.1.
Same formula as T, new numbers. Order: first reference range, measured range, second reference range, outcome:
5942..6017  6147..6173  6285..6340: 1.9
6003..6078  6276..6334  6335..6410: 4.8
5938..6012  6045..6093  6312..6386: 0.7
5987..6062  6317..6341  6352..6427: 0.6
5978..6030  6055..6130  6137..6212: 2.5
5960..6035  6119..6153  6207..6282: 1.8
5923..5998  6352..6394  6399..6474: 1.4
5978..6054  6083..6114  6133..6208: 2.8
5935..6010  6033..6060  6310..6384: 1.4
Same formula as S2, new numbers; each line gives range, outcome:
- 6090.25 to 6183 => 59.37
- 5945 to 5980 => 67.26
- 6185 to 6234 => 49.18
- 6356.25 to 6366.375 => 44.94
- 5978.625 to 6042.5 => 70.28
